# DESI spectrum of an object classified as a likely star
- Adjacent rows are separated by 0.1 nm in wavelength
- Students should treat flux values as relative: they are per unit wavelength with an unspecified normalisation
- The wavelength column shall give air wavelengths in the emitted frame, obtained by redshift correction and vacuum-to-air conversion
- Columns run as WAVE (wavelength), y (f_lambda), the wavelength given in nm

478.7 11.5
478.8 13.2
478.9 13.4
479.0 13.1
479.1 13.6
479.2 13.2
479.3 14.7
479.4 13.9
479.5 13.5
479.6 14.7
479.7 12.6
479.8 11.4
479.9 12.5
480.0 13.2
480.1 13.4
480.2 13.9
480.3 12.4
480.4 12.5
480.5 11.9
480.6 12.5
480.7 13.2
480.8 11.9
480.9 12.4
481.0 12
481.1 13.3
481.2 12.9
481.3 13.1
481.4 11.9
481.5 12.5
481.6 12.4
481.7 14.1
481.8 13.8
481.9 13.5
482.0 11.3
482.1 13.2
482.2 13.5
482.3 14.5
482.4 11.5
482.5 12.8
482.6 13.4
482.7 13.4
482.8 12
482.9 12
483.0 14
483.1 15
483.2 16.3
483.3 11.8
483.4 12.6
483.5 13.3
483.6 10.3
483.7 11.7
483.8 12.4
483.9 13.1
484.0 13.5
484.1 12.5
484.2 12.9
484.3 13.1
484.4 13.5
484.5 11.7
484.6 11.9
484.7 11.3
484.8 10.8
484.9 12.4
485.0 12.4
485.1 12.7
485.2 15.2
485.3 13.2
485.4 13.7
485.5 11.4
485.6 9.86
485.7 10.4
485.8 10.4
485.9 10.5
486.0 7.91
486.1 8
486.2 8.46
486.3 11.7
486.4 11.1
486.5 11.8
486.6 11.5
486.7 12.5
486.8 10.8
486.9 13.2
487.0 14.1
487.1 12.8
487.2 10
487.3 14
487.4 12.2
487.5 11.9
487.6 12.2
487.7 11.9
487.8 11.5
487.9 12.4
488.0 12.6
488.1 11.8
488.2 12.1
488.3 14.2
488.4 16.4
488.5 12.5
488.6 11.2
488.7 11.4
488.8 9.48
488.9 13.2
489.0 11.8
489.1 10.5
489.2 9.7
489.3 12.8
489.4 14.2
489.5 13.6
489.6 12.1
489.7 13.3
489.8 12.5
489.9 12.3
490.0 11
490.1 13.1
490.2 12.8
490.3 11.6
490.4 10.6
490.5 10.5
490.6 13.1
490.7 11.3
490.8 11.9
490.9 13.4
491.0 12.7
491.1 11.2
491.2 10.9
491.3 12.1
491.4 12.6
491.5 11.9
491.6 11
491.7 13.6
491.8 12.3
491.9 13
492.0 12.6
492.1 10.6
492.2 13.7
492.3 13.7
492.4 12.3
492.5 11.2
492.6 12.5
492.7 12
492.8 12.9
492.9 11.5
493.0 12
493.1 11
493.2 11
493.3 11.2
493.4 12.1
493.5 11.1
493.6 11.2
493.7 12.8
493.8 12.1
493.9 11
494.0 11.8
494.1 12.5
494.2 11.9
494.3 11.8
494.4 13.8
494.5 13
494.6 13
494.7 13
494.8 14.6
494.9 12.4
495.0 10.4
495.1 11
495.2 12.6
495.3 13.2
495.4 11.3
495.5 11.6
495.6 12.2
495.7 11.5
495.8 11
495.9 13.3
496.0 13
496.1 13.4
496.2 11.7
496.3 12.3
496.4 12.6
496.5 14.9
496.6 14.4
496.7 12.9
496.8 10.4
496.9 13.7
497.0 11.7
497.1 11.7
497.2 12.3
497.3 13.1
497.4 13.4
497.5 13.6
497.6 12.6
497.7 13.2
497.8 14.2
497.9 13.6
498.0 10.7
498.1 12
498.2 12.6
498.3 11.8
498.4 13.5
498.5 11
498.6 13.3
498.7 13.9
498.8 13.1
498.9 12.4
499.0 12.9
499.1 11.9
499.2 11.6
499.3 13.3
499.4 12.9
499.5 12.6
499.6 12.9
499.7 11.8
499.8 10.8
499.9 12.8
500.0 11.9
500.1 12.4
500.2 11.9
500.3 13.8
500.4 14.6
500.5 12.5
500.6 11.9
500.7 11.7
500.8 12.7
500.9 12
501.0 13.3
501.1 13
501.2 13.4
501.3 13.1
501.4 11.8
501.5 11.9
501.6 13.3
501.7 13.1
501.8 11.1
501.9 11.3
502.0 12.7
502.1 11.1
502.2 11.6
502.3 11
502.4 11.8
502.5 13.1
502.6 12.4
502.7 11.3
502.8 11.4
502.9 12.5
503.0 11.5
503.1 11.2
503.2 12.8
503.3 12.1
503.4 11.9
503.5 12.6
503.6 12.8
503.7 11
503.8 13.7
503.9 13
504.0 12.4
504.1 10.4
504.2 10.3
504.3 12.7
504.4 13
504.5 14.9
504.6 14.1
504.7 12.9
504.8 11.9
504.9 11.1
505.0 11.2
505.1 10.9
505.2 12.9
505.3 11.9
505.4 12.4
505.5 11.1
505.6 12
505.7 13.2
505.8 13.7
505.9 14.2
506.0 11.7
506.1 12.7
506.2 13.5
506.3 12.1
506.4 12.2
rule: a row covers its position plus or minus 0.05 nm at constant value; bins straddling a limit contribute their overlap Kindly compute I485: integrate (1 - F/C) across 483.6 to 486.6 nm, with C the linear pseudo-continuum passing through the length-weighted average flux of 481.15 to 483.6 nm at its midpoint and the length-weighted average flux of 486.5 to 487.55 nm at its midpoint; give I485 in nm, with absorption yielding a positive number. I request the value 0.22 nm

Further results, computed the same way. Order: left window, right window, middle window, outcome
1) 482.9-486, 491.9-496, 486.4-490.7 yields 0.03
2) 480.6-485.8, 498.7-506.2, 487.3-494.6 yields 0.23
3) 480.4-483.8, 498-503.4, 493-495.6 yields 0.09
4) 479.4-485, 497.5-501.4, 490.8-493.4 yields 0.12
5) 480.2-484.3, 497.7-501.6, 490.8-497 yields 0.20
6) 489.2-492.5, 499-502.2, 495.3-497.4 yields -0.02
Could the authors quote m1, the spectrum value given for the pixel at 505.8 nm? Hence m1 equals 13.7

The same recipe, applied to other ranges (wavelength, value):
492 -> 12.6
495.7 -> 11.5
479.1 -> 13.6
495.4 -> 11.3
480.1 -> 13.4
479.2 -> 13.2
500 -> 11.9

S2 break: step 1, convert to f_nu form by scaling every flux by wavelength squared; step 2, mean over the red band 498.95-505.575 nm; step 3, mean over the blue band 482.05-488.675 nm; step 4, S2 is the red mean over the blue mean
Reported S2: 1.07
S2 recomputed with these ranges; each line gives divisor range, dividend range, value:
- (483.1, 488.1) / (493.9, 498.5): 1.09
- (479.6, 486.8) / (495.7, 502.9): 1.08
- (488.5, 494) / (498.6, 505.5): 1.07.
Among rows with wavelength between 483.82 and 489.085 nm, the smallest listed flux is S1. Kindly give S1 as 7.91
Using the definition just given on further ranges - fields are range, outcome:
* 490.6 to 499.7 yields 10.4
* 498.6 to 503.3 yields 10.8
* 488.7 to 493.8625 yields 9.48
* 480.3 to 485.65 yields 9.86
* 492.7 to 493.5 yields 11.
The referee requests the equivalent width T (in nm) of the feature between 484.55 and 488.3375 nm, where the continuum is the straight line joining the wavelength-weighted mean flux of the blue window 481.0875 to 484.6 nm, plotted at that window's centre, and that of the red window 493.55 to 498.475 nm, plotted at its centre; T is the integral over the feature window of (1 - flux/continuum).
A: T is 0.31 nm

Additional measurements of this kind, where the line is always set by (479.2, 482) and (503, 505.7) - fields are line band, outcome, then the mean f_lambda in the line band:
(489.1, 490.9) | 0.07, 12.1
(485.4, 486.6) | 0.23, 10.3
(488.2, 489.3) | 0.05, 12.1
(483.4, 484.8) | 0.05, 12.3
